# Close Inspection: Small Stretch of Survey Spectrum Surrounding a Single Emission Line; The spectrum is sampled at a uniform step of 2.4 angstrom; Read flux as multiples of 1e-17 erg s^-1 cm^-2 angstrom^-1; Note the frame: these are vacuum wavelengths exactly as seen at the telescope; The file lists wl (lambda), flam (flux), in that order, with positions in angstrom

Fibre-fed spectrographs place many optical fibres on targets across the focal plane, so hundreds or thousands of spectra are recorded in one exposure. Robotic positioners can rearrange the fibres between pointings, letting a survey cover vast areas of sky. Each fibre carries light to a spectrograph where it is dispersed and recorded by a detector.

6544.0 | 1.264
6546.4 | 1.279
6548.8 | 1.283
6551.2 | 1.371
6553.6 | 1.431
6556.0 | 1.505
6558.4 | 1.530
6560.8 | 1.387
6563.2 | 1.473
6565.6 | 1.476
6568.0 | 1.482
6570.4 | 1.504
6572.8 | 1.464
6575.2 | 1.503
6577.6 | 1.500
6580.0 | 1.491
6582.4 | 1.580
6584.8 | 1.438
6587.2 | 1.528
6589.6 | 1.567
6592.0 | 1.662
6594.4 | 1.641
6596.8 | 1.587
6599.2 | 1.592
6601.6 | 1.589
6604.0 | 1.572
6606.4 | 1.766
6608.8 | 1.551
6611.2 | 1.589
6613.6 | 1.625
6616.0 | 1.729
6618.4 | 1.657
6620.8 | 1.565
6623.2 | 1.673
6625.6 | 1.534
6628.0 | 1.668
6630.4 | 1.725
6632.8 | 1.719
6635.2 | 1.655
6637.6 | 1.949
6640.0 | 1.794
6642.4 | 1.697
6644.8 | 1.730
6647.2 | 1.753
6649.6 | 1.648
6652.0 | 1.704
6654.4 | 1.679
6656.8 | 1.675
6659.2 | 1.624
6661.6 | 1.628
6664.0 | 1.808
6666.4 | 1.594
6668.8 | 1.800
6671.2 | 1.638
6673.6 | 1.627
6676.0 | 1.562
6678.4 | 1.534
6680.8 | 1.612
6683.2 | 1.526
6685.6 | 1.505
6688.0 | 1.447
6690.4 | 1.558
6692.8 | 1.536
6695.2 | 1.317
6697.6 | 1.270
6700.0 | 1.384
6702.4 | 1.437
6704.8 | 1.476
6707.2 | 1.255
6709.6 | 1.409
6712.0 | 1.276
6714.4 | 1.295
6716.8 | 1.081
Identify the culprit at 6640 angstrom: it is C III]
